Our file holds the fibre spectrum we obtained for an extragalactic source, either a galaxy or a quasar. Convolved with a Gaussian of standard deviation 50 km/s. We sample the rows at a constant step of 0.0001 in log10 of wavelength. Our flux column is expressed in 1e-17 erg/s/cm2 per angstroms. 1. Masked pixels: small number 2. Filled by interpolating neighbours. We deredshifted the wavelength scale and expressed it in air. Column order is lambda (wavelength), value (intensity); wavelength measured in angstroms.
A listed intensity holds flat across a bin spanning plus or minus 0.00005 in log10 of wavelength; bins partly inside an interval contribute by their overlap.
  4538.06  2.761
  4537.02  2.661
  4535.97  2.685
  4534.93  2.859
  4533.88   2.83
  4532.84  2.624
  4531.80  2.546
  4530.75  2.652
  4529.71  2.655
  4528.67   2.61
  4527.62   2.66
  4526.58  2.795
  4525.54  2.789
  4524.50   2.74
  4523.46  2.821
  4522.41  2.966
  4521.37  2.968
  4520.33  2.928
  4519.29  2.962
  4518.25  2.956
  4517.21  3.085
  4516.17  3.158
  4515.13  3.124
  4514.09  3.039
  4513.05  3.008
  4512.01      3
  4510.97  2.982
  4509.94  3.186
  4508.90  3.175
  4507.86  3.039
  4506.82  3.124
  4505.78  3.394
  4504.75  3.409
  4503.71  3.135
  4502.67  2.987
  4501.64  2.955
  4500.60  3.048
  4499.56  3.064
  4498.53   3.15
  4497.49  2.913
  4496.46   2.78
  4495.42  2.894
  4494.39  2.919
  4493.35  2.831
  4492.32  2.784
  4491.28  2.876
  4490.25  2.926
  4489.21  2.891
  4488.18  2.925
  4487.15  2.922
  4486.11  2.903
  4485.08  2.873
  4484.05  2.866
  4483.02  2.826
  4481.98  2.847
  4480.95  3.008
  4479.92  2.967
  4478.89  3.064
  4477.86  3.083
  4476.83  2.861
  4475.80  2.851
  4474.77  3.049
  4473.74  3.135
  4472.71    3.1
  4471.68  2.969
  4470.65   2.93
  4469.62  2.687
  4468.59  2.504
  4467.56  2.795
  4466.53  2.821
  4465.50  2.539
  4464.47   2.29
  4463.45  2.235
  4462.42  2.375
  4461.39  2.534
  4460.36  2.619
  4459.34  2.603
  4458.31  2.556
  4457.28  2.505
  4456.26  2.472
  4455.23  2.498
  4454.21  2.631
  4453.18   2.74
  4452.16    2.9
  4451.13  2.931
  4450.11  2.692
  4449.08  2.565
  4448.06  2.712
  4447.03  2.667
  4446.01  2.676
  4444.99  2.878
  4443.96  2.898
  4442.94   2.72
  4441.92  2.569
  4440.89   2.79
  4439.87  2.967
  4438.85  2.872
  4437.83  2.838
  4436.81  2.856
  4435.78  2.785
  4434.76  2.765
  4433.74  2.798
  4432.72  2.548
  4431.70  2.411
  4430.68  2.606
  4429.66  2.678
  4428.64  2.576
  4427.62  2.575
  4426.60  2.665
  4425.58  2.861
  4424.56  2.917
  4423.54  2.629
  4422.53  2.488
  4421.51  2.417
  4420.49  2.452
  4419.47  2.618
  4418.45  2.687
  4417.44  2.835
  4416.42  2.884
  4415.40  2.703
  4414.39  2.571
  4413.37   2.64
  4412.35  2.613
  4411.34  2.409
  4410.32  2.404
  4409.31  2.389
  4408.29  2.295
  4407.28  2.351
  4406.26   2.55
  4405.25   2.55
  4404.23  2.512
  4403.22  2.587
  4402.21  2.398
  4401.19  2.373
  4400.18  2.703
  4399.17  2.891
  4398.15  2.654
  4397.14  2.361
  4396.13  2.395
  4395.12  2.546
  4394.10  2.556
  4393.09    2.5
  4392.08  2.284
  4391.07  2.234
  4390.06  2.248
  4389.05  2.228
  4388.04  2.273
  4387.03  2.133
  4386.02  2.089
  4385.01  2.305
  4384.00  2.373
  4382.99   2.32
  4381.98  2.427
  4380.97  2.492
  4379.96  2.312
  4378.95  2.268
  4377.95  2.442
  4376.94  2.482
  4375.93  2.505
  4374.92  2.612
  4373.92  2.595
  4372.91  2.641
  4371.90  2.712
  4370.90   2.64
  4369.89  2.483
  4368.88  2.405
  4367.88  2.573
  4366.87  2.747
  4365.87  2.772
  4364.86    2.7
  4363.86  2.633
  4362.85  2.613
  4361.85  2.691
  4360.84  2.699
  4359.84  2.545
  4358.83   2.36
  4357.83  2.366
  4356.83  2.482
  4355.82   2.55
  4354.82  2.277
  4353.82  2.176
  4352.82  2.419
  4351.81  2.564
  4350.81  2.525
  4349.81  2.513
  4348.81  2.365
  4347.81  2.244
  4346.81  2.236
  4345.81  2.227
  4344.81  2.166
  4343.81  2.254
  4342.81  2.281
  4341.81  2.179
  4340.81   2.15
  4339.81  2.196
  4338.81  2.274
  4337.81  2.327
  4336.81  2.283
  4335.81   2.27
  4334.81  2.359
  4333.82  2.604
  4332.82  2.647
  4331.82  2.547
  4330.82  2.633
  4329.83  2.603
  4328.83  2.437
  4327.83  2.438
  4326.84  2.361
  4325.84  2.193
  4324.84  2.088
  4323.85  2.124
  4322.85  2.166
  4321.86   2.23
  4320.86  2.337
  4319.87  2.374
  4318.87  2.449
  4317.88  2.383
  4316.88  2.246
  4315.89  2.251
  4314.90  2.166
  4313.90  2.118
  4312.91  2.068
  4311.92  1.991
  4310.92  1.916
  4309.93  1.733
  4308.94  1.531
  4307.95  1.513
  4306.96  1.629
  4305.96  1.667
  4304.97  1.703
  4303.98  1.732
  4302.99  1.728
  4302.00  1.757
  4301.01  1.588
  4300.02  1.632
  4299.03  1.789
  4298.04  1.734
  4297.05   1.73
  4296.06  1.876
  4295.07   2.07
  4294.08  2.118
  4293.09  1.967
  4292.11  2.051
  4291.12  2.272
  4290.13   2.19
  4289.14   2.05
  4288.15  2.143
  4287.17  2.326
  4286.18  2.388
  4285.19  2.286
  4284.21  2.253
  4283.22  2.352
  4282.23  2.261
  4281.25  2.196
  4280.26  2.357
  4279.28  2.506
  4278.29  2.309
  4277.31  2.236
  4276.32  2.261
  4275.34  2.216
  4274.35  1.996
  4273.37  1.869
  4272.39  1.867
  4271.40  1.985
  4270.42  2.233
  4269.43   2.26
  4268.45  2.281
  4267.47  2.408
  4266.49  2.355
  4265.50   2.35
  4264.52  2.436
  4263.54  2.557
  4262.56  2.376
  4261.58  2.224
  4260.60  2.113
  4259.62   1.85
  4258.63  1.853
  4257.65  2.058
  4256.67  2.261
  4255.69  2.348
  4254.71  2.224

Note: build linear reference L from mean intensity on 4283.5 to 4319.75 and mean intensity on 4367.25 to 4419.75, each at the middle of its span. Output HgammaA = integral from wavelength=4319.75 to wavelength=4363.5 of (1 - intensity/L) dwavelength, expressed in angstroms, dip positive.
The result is -3.5 angstroms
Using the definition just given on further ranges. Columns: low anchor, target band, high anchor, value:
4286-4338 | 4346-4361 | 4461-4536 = -0.9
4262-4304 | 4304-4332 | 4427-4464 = 1.5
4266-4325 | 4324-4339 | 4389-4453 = -1.2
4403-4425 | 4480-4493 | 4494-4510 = 0.4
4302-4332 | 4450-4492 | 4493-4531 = 0.2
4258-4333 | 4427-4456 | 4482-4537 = -0.5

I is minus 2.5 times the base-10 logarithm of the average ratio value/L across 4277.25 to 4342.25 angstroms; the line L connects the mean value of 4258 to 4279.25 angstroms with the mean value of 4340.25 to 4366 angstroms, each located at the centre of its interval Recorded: 0.08 mag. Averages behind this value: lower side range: 2.2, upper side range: 2.42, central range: 2.14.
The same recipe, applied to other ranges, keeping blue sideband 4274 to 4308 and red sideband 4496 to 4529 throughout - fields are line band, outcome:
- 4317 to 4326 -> -0.05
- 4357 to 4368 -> -0.11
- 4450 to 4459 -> 0.04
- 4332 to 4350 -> -0.03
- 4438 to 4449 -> -0.03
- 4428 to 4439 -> -0.02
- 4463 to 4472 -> 0.07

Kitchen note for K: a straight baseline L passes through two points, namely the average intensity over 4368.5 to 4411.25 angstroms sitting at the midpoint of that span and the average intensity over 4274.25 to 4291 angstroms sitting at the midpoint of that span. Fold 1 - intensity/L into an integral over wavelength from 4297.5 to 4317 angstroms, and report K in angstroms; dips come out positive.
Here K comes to 4.12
